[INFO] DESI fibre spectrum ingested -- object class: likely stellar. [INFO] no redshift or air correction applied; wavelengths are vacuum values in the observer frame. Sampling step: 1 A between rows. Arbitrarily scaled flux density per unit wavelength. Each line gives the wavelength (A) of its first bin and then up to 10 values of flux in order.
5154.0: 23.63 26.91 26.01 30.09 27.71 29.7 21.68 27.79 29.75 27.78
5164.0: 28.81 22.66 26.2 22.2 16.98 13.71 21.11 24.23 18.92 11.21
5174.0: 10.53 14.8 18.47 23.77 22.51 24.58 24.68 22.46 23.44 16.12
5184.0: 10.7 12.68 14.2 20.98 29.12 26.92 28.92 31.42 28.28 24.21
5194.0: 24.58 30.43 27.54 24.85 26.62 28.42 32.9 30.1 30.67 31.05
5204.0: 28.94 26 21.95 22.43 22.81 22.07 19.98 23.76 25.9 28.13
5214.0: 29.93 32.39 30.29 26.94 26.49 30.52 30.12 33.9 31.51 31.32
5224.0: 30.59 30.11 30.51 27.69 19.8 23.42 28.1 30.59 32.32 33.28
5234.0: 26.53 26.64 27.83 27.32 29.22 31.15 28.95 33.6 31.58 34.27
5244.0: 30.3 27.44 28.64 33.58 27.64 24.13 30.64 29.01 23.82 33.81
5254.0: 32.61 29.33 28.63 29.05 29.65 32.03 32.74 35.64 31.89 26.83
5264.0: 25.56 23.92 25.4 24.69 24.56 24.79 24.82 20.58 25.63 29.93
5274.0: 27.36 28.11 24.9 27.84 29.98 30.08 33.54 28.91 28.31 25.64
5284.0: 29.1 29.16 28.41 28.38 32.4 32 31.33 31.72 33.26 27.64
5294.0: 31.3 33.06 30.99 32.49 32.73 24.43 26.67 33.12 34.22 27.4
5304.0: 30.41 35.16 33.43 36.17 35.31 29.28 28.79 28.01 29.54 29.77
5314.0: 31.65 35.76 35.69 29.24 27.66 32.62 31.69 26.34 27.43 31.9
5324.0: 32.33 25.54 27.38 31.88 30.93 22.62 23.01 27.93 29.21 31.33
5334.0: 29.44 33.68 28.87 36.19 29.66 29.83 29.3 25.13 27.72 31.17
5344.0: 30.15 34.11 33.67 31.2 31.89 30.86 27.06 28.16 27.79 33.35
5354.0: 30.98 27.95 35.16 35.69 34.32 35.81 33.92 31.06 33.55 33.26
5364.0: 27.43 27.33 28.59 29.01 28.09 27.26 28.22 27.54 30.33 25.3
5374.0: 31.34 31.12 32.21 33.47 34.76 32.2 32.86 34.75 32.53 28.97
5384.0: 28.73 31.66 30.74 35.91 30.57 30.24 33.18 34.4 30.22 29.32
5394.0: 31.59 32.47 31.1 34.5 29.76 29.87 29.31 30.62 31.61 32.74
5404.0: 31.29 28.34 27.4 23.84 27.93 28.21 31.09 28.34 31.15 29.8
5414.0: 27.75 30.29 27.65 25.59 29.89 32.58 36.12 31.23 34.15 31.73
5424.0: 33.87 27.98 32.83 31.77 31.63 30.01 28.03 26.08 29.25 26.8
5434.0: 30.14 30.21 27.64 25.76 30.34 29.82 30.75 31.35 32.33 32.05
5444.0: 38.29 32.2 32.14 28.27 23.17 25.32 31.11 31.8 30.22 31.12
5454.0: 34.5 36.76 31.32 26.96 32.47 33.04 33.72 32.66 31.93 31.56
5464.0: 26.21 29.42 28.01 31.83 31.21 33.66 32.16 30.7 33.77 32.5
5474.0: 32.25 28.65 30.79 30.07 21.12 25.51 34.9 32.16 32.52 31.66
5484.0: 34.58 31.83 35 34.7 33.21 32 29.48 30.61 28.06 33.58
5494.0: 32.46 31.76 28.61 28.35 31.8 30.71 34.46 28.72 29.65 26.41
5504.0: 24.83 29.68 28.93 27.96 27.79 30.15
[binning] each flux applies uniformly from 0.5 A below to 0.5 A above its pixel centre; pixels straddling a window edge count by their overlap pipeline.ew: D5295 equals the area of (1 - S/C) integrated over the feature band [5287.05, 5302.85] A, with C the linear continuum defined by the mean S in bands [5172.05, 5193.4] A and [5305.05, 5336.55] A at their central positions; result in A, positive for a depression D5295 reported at -1.4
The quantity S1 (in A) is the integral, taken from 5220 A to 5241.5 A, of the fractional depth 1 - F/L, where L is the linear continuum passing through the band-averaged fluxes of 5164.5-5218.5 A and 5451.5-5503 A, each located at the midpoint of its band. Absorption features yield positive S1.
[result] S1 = -3.9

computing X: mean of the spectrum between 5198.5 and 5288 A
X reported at 28.4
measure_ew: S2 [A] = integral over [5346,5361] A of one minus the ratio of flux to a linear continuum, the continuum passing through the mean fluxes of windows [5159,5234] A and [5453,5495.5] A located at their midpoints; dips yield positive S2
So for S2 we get -1.58 A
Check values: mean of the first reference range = 25.2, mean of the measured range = 31.8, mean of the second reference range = 31.5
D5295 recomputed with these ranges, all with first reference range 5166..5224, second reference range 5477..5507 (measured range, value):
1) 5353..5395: -4.75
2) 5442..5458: -0.77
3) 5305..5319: -2.54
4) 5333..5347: -1.69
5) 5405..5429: -0.89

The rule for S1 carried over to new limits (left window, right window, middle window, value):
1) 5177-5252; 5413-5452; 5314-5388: -3.9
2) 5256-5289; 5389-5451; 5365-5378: 0.0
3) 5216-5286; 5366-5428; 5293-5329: -1.4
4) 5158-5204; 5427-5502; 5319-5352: -2.5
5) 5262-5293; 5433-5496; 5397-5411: 0.2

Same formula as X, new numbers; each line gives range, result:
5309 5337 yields 29.7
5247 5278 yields 28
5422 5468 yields 30.6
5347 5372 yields 30.6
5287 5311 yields 31.3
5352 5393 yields 31.3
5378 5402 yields 31.6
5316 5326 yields 29.6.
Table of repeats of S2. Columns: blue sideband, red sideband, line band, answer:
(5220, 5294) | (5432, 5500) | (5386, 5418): 0.1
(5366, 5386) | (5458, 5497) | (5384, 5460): 0.7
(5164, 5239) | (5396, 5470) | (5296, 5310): -2.0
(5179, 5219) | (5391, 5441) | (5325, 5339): -0.5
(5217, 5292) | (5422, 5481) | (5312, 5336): -0.2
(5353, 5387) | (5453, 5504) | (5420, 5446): 0.3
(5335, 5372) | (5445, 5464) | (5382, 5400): -0.4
